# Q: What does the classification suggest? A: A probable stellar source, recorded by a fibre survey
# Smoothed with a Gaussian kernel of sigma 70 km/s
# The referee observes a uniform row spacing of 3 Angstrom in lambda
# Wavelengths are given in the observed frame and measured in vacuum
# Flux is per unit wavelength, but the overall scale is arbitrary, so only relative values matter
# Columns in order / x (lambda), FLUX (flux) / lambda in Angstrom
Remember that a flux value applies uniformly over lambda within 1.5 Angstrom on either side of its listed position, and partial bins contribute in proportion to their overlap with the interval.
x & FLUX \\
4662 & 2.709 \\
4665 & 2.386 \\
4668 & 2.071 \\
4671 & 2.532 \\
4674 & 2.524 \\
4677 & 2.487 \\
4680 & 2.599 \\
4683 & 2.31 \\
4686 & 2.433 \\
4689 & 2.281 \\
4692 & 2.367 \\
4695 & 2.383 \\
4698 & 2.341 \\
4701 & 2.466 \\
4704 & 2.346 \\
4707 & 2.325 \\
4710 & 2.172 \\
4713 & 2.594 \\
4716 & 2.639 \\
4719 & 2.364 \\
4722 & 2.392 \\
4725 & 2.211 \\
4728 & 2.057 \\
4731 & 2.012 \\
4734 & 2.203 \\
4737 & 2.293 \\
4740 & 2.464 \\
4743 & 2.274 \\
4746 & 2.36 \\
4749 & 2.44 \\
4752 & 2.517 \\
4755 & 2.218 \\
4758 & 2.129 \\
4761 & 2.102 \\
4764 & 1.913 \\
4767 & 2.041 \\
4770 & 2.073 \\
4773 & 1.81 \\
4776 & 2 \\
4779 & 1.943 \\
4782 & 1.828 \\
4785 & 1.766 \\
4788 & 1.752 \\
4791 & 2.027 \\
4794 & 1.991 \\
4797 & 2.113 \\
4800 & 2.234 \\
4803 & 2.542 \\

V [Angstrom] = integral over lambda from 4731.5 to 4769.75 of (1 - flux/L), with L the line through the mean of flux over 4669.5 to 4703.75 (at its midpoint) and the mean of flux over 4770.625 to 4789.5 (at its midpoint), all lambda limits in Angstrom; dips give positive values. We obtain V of -3.66 Angstrom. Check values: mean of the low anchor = 2.43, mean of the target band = 2.23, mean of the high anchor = 1.86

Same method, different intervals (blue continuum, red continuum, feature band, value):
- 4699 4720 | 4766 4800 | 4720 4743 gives 0.4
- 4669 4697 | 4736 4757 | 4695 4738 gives 1.4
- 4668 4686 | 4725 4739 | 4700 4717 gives -1.0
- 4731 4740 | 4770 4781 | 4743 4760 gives -1.6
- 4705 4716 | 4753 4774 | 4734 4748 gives -0.8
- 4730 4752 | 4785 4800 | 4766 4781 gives 1.0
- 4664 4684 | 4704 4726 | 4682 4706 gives 0.4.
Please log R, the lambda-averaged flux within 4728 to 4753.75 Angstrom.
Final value 2.3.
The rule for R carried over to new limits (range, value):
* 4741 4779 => 2.15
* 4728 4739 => 2.17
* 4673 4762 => 2.34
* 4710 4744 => 2.31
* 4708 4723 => 2.43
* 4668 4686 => 2.45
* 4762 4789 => 1.91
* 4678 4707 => 2.39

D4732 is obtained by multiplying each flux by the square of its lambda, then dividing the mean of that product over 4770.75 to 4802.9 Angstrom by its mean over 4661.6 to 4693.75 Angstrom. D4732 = 0.9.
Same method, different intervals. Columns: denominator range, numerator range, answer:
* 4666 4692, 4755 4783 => 0.86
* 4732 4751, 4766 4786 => 0.84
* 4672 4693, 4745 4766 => 0.95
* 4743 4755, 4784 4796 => 0.81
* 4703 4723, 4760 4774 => 0.85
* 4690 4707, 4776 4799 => 0.84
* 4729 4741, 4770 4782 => 0.88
